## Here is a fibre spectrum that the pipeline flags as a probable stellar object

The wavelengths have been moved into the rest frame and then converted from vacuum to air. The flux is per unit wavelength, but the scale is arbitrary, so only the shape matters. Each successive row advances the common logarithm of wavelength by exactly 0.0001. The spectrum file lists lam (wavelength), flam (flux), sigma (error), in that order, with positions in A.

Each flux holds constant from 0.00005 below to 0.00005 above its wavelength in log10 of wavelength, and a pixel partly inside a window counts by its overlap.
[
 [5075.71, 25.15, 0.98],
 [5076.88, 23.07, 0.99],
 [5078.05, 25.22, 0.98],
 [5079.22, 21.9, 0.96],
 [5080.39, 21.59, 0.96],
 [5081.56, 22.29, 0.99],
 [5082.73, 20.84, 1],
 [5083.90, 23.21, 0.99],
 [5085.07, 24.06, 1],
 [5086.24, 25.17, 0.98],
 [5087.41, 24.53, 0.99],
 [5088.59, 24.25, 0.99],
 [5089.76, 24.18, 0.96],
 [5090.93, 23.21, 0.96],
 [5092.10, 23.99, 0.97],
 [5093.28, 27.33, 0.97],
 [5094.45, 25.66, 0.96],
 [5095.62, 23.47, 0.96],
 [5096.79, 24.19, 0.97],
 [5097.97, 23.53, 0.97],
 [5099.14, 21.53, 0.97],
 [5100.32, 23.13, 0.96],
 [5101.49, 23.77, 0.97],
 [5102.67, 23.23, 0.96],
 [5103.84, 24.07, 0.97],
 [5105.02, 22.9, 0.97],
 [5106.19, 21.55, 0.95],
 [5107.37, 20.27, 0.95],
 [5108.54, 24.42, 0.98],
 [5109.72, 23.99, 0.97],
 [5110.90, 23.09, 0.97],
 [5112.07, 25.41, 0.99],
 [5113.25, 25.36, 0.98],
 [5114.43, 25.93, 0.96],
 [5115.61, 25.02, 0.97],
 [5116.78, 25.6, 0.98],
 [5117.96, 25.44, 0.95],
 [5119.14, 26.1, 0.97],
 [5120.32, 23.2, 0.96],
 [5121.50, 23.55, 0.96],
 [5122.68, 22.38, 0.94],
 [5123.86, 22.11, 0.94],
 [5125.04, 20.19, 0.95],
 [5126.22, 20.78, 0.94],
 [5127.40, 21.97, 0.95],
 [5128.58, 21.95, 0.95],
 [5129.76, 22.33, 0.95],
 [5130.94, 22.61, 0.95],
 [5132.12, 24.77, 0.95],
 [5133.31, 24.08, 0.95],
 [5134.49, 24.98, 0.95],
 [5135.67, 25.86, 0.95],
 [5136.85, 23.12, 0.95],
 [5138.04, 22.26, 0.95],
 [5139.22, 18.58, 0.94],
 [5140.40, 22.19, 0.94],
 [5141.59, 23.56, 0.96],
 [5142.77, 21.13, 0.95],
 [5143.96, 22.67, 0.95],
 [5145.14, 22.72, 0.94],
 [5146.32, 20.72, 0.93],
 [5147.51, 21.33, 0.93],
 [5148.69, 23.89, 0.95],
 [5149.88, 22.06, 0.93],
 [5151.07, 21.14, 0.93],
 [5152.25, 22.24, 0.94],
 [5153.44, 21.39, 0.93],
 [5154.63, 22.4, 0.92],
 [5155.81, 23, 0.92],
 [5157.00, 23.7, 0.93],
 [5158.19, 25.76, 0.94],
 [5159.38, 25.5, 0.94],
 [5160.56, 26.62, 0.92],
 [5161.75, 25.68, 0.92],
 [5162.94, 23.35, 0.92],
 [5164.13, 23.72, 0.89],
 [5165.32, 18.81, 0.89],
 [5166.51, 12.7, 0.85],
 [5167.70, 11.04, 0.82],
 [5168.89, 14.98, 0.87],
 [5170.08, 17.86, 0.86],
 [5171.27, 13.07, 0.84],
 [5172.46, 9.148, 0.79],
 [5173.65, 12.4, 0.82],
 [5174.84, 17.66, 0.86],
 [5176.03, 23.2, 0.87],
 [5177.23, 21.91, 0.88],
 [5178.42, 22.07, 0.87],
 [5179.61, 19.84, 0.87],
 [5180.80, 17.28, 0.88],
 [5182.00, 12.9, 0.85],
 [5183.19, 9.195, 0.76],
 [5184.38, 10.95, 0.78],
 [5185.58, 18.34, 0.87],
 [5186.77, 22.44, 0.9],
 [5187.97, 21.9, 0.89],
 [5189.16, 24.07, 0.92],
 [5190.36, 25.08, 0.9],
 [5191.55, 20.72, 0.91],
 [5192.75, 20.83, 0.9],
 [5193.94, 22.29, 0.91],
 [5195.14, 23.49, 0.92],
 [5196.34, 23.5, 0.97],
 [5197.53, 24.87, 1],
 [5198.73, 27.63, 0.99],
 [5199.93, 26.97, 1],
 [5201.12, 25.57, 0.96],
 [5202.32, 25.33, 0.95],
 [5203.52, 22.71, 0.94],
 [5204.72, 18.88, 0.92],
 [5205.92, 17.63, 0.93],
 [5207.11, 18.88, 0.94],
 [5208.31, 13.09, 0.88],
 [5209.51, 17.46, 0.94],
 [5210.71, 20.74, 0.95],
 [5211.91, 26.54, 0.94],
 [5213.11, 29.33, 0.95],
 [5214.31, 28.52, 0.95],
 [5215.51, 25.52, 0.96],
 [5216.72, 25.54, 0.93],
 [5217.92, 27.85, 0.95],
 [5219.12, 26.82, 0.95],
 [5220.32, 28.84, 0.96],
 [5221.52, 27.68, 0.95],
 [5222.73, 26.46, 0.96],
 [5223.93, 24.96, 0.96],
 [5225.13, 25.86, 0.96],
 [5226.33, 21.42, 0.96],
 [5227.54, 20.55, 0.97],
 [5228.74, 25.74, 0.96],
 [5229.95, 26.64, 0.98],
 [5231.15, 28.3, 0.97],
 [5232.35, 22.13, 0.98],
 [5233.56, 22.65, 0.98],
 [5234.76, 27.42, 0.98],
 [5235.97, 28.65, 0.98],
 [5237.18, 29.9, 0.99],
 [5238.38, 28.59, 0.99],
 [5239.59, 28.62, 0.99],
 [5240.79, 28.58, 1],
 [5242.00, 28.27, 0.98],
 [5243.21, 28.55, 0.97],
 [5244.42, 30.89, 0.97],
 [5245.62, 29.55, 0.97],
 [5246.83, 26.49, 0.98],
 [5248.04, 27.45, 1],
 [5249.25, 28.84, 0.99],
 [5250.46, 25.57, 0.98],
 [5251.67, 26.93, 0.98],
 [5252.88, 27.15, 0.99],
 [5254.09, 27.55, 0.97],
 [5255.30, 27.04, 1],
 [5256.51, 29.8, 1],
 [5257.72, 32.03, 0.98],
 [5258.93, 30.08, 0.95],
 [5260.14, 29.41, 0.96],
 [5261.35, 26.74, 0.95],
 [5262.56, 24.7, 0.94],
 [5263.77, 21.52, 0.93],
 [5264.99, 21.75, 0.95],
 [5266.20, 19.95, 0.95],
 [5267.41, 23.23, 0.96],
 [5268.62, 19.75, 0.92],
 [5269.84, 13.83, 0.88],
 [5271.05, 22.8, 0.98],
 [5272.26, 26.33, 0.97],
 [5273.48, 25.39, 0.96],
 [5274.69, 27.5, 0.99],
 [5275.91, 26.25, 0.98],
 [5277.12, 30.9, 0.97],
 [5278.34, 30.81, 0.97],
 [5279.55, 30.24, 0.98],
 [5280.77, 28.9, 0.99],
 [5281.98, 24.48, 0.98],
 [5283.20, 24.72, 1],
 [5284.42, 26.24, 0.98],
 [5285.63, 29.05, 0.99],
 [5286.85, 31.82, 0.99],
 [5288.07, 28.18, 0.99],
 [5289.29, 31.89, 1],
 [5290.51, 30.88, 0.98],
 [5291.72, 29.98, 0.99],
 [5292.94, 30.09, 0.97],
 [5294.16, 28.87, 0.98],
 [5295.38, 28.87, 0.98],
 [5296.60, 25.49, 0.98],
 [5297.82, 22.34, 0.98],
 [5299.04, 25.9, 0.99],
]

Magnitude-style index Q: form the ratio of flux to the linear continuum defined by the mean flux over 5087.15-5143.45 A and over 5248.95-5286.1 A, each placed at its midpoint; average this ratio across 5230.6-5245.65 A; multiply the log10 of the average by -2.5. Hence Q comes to -0.090 mag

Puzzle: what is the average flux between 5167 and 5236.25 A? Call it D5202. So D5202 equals 21.8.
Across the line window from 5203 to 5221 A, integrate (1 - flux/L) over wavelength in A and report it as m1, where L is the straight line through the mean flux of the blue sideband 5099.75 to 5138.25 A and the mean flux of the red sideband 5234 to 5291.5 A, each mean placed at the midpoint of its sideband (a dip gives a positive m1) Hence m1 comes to 1.8 A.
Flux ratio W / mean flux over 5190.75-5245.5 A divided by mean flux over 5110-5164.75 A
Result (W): 1.07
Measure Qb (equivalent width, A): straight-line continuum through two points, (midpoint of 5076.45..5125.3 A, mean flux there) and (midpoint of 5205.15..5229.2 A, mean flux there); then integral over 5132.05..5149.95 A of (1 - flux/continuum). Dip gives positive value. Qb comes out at 0.8 A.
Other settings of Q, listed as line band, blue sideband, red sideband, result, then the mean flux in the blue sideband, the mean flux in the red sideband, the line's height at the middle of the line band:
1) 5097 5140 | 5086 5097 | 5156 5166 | 0.05 mag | 24.6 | 24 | 24.4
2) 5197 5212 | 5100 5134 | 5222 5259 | 0.19 mag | 23.4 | 27.1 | 26.1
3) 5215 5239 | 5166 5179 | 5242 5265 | -0.10 mag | 16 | 27.6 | 23.8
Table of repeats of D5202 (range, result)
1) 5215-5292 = 26.7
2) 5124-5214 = 21.1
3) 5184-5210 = 21.6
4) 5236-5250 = 28.7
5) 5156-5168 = 22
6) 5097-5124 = 23.7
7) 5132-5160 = 22.8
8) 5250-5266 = 26.8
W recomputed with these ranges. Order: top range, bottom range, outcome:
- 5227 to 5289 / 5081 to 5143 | 1.14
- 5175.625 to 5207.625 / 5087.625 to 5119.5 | 0.87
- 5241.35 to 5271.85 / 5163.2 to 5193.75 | 1.46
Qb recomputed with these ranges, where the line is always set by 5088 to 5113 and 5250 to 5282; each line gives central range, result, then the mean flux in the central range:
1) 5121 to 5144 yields 1.5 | 22.5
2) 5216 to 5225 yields -0.5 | 26.8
